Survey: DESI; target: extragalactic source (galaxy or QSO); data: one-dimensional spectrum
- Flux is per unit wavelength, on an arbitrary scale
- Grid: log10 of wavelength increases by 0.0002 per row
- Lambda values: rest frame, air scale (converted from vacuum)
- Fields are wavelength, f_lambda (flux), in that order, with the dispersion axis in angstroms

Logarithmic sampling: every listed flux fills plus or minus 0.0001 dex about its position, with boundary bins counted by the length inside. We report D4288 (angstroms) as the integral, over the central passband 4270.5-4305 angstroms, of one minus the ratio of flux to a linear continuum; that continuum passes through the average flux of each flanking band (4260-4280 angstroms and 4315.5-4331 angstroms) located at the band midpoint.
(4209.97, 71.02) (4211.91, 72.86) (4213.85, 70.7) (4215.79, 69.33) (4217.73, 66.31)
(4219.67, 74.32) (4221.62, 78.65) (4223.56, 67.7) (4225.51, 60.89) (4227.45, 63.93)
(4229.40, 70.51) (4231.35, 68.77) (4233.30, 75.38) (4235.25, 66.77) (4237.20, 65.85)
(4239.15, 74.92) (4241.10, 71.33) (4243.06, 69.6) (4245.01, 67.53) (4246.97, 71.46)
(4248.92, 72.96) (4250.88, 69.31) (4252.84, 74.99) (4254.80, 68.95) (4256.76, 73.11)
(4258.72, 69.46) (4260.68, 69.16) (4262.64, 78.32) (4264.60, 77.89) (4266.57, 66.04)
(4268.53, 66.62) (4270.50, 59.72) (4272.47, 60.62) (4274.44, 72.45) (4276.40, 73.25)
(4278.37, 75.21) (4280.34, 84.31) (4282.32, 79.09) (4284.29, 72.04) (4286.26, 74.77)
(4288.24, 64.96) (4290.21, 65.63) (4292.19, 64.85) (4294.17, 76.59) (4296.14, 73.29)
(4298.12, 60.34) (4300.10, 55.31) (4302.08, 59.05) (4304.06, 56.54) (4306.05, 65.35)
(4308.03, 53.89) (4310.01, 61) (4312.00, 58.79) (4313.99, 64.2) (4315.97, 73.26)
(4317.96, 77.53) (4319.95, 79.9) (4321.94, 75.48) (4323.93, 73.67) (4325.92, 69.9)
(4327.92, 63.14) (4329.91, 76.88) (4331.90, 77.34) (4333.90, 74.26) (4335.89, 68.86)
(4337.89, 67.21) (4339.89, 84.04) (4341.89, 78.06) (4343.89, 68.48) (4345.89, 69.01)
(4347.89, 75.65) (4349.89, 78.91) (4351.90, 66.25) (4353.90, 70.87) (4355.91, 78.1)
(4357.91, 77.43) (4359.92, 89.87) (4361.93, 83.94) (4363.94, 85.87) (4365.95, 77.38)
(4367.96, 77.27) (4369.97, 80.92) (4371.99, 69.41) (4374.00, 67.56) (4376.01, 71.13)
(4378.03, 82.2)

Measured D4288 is 1.5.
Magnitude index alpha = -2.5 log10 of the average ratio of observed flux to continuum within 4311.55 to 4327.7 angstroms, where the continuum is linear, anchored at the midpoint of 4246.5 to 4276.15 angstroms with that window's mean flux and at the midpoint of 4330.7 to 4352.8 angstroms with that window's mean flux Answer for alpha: 0.02 mag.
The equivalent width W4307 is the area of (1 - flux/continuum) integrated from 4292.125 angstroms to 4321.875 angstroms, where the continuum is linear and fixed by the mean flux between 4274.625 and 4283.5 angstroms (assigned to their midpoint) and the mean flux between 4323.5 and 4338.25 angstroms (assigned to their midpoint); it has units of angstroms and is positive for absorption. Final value 3.4 angstroms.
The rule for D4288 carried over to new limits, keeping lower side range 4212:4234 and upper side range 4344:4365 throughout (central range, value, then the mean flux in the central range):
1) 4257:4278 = 0.8 angstroms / 69.7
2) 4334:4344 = 0.3 angstroms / 73.9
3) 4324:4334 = 0.5 angstroms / 72.2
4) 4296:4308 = 2.3 angstroms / 60.2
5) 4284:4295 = 0.6 angstroms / 69.5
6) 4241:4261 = 0.2 angstroms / 70.7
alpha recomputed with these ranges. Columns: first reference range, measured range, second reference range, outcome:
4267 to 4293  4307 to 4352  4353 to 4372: 0.07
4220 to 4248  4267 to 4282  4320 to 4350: 0.01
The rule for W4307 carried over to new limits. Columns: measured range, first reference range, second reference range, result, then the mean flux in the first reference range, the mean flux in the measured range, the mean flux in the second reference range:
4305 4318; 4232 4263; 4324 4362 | 1.7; 71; 63.9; 74.4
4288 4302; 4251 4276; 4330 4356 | 1.2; 69.9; 65.5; 73.6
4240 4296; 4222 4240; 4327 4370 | -0.2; 68.6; 71.1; 75.8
